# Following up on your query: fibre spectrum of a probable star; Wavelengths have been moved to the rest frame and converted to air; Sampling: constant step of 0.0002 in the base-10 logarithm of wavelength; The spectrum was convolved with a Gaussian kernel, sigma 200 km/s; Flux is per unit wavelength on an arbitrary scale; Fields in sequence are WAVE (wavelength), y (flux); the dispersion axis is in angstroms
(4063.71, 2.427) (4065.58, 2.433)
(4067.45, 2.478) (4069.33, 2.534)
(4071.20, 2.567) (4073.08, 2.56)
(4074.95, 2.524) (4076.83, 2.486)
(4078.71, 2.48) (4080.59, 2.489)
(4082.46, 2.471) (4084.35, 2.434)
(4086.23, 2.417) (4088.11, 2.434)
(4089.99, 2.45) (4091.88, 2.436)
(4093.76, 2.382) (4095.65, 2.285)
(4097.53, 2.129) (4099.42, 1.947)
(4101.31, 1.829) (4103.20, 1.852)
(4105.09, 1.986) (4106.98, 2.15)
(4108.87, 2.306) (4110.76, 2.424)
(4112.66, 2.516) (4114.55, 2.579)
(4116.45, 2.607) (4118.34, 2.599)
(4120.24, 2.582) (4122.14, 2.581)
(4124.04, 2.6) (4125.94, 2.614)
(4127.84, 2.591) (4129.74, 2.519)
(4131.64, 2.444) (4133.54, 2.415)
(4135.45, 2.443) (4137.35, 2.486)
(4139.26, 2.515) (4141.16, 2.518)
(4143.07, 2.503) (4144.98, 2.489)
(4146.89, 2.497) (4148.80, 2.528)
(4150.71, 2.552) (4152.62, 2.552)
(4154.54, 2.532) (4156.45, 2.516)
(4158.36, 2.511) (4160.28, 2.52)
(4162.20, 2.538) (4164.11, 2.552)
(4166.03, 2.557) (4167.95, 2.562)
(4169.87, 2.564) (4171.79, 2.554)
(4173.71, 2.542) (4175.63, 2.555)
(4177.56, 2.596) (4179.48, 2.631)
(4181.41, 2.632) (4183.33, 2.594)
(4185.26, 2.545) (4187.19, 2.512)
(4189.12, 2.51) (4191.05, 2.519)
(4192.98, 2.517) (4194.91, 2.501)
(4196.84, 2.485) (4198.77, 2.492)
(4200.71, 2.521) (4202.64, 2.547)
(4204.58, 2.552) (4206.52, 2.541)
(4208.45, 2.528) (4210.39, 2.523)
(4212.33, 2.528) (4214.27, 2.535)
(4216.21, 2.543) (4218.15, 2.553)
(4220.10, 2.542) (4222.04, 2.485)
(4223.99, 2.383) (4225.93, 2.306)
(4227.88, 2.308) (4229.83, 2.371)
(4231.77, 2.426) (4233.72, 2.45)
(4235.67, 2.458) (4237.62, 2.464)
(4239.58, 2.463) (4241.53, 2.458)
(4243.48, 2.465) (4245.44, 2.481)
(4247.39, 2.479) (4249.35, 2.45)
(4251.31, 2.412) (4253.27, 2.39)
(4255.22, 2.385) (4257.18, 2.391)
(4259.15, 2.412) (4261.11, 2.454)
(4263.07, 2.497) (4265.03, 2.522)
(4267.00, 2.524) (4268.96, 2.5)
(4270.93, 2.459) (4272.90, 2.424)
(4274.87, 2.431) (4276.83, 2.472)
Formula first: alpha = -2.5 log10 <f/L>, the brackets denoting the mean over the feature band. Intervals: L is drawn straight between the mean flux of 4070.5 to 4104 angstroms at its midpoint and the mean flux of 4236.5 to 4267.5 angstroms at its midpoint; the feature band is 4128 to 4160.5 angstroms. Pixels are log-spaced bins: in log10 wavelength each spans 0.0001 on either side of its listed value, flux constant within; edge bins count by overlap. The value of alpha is -0.055 mag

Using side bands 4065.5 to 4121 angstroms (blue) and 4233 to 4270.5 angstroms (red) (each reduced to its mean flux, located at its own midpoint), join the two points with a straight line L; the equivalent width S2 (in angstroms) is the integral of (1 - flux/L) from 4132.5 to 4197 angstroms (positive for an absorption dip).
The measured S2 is -3.17 angstroms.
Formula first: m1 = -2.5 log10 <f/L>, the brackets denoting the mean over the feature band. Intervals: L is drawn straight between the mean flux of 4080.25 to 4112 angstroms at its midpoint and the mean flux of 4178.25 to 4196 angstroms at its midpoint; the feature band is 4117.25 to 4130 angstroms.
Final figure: -0.106 mag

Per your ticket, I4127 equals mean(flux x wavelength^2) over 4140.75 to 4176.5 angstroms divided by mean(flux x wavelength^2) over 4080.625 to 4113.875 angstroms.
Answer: 1.1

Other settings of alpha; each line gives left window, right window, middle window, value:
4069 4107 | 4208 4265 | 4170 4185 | -0.08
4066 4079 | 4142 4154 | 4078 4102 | 0.09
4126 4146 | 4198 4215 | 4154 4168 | -0.01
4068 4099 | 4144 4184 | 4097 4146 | 0.04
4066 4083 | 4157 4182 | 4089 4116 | 0.13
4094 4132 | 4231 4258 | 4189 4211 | -0.05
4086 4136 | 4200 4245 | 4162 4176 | -0.06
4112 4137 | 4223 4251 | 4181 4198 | -0.02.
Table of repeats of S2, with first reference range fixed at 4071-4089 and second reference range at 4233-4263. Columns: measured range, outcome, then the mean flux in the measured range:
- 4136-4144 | -0.1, 2.5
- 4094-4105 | 2.0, 2.03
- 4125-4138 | -0.2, 2.5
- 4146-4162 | -0.4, 2.53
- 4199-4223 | -0.8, 2.53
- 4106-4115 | 0.3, 2.38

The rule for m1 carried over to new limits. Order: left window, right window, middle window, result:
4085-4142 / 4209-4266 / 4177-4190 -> -0.06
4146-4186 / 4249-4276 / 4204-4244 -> 0.01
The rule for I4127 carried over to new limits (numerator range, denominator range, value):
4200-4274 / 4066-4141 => 1.09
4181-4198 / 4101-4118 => 1.15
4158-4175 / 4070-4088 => 1.07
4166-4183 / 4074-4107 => 1.17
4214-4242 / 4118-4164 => 1.01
